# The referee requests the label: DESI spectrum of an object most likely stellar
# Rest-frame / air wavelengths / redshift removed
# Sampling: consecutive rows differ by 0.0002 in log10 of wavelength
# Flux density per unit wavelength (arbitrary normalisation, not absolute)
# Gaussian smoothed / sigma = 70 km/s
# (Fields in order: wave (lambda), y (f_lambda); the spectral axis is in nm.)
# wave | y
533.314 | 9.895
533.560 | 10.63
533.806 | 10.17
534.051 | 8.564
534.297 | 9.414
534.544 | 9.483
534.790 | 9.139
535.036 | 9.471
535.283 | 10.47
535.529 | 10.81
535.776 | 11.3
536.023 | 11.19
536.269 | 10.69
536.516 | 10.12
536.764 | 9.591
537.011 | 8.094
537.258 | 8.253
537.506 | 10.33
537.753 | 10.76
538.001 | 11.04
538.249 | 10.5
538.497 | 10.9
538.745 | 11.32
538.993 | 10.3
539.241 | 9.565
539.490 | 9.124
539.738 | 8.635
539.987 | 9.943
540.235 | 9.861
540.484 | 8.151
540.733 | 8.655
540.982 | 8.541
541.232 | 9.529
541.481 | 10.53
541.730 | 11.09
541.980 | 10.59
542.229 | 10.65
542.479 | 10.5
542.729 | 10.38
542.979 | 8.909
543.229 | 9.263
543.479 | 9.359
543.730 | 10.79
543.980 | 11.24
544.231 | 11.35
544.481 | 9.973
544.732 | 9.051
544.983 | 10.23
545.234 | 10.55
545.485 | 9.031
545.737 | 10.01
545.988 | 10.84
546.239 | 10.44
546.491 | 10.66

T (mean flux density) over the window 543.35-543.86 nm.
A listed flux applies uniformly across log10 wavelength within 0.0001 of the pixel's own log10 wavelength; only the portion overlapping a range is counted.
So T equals 10.1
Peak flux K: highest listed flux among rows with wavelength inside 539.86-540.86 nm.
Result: 9.943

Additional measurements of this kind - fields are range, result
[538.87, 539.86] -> 10.3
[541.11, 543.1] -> 11.09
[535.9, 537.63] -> 11.19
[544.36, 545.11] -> 10.23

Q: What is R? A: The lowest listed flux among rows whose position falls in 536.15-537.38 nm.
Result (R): 8.094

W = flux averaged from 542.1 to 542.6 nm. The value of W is 10.6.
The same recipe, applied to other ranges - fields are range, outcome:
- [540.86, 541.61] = 9.55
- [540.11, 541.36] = 8.95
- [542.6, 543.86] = 9.75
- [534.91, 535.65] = 10.2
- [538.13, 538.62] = 10.7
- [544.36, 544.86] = 9.51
